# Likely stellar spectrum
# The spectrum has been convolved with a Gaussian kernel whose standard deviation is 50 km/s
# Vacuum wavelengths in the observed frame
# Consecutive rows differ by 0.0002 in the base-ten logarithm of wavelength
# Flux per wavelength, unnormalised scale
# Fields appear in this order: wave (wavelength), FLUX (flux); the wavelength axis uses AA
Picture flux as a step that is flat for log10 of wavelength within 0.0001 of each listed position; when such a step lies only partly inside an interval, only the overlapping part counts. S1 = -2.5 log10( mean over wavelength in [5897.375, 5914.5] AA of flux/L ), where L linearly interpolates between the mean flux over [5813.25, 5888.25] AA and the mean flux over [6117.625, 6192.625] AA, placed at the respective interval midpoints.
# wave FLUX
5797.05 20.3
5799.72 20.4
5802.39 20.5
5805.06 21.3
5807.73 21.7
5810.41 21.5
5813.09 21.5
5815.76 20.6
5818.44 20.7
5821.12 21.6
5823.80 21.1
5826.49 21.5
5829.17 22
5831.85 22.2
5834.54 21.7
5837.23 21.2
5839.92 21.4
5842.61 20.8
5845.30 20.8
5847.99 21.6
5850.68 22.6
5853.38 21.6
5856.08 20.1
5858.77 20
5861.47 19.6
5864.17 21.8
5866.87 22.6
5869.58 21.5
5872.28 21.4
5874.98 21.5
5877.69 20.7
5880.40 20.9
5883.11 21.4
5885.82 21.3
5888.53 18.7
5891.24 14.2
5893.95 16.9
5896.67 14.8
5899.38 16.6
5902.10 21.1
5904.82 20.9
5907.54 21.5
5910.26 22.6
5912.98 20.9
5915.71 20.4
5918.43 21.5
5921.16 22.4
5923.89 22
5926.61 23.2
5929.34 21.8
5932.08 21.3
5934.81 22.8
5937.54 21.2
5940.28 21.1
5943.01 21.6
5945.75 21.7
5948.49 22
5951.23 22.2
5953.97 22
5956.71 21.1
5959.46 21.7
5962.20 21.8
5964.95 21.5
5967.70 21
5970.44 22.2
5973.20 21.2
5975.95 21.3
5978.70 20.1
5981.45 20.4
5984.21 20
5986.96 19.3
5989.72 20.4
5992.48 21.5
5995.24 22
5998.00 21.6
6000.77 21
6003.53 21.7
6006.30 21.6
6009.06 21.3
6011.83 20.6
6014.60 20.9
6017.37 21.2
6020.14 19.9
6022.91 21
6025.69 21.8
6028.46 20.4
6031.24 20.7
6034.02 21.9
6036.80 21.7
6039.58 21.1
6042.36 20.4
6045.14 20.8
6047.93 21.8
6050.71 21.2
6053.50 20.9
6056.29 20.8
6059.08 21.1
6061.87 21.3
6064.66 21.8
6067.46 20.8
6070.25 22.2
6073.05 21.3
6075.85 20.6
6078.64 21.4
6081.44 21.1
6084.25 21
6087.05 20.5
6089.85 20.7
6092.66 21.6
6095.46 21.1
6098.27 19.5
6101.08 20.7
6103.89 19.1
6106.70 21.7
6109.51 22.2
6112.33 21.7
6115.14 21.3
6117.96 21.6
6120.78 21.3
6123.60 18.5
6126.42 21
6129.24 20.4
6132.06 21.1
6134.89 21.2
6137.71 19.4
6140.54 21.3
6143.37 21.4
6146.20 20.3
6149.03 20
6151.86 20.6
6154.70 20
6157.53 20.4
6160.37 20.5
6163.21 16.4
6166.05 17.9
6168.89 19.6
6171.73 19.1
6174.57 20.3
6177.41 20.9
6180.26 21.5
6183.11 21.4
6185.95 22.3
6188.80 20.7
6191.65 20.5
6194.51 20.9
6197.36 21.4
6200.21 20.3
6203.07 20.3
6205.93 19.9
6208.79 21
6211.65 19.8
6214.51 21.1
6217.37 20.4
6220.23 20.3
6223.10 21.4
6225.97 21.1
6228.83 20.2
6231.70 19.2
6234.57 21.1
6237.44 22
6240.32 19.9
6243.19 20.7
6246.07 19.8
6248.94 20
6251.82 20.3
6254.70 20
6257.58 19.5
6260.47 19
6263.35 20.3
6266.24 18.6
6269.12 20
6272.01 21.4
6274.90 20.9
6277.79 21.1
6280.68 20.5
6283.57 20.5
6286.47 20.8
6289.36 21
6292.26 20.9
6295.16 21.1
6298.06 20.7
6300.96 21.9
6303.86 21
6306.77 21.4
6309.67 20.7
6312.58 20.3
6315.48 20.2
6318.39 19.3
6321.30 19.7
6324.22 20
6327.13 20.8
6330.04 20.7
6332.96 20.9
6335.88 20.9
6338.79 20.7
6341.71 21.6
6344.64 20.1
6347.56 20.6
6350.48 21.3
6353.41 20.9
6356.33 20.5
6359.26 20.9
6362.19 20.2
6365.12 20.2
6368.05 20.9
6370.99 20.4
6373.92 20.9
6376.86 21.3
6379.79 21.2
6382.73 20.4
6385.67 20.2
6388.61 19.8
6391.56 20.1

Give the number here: 0.04 mag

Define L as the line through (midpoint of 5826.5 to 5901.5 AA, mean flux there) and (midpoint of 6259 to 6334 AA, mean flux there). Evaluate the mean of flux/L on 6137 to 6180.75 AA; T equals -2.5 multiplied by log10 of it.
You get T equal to 0.03 mag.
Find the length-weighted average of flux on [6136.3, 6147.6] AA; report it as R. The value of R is 20.6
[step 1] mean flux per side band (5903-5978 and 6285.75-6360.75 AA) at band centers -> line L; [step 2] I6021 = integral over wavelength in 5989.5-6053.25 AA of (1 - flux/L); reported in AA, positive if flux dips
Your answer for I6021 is 0.9 AA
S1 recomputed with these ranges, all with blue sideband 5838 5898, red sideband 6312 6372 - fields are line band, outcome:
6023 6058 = -0.04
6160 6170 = 0.12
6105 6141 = -0.03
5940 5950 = -0.07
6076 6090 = -0.03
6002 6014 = -0.05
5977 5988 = 0.02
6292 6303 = -0.03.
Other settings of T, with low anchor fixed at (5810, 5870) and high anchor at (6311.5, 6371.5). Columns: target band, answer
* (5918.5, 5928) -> -0.06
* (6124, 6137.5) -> 0.01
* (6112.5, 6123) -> -0.02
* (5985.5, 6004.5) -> 0.00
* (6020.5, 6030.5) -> 0.00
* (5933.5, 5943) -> -0.03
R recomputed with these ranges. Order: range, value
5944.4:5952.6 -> 22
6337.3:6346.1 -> 20.8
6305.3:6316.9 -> 20.7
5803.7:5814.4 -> 21.5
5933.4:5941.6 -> 21.7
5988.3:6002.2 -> 21.3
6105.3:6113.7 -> 21.9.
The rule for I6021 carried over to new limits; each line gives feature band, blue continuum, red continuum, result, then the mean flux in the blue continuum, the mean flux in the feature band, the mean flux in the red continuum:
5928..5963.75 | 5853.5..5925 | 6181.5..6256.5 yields -2.39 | 20.3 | 21.7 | 20.6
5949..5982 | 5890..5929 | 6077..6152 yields -1.95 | 20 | 21.4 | 20.8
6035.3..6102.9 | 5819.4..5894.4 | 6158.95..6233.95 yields -1.71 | 20.9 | 21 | 20.3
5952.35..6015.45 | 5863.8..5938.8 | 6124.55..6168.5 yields -2.16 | 20.6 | 21.1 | 20.1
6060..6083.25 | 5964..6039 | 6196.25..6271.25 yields -0.54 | 21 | 21.3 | 20.3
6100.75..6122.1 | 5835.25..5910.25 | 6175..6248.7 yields -0.65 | 20.3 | 21.2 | 20.7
